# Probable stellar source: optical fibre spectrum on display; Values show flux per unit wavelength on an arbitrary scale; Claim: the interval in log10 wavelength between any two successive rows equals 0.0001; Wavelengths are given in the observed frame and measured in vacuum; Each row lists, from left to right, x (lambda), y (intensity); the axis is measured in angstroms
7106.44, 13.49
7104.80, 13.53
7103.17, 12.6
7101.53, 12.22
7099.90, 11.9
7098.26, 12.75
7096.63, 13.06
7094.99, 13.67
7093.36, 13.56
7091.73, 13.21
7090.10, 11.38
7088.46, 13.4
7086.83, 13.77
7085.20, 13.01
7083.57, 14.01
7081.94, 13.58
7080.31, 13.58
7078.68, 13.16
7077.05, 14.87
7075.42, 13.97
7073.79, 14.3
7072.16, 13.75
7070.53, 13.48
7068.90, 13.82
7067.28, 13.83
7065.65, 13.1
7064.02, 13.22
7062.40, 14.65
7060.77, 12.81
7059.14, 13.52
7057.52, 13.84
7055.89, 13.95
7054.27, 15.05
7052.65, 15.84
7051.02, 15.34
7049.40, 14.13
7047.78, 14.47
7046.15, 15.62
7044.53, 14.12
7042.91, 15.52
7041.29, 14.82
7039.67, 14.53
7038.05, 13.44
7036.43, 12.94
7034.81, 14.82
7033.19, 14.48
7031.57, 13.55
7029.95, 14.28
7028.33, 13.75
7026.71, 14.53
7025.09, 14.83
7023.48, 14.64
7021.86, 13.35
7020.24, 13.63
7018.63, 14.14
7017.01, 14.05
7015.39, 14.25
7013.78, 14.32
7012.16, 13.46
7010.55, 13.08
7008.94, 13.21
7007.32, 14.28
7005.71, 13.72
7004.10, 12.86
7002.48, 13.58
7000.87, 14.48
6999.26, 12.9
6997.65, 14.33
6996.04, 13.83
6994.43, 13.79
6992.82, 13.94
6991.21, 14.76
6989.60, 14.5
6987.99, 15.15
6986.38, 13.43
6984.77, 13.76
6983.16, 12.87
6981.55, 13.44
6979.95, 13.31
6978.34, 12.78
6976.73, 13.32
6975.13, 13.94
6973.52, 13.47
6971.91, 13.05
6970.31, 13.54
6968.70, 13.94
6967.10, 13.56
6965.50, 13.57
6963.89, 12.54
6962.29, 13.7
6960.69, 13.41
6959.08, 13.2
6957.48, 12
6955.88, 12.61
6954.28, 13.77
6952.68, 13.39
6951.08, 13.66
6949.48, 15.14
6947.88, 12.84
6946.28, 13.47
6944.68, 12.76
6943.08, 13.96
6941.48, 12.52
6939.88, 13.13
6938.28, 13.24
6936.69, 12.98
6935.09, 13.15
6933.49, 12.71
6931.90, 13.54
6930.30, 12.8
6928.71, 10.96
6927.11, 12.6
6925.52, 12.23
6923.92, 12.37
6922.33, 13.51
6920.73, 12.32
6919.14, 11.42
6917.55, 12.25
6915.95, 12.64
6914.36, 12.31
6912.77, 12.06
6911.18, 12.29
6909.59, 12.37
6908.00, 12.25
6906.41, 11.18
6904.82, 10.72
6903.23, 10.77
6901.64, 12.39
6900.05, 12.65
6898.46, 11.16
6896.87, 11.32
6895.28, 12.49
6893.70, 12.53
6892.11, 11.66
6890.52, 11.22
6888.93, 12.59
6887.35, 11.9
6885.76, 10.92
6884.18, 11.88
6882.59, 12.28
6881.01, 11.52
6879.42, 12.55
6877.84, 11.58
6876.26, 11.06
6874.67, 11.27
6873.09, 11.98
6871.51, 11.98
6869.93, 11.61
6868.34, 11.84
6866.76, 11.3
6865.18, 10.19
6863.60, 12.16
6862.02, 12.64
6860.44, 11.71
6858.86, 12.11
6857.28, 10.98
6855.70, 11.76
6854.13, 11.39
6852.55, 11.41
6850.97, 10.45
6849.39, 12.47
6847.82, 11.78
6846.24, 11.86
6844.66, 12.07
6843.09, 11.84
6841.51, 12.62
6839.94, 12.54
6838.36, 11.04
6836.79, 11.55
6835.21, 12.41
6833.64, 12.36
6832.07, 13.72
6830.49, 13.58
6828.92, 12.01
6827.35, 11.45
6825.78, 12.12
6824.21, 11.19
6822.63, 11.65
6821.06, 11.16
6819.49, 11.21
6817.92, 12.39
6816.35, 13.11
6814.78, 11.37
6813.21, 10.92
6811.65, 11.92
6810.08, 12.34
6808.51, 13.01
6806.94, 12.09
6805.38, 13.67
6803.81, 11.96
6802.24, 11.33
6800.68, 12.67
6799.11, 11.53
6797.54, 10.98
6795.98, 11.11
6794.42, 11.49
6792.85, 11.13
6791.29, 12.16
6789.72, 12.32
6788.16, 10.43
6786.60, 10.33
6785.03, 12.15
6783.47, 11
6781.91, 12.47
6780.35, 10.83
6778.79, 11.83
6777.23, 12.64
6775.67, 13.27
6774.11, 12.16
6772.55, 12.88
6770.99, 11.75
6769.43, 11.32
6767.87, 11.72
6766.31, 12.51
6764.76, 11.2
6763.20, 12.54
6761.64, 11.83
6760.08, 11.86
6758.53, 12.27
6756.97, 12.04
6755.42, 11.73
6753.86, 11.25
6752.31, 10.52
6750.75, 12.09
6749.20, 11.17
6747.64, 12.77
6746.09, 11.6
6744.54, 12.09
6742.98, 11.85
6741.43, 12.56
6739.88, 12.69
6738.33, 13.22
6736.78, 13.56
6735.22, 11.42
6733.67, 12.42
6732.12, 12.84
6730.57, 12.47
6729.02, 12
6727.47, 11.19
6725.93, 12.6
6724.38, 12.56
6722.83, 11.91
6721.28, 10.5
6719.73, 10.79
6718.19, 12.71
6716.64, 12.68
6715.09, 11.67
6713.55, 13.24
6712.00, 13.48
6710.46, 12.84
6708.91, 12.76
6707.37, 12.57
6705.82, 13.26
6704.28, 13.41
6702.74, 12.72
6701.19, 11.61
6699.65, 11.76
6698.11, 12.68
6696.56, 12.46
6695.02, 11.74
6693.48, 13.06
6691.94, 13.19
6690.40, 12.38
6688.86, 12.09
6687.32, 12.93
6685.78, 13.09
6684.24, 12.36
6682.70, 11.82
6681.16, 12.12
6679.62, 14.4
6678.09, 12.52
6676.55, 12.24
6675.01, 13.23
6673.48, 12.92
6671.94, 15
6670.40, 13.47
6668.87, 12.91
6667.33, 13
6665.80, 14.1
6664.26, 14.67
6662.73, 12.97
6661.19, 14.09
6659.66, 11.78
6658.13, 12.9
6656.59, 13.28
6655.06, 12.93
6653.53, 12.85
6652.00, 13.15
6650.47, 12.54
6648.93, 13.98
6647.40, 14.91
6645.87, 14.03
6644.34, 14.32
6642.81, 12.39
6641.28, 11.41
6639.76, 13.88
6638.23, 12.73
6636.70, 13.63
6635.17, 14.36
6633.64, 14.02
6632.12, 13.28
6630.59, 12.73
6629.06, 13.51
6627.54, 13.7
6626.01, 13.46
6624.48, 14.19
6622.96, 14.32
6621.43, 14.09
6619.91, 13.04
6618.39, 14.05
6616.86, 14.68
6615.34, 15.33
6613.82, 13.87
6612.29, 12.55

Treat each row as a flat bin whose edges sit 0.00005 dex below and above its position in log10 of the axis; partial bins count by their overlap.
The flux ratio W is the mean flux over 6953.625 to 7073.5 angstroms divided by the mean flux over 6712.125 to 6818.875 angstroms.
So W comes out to 1.2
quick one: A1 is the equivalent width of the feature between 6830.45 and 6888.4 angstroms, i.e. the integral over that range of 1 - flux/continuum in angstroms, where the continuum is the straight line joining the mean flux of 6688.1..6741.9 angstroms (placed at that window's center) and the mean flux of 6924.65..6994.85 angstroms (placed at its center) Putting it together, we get 5.1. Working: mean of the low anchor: 12.4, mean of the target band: 11.8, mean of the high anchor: 13.3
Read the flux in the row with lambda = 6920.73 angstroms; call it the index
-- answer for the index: 12.32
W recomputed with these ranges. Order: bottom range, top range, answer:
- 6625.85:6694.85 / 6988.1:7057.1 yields 1.07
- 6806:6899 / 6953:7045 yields 1.16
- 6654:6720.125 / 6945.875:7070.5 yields 1.08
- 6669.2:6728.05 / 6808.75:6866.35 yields 0.94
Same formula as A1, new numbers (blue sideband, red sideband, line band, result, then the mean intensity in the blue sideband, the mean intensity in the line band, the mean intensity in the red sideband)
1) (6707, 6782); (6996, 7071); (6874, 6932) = 5.36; 12.1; 12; 14.1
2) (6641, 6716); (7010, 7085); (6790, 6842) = 5.42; 13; 12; 14.1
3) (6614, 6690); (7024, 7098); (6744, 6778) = 3.94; 13.4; 12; 14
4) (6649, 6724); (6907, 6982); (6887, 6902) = 1.11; 12.8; 12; 13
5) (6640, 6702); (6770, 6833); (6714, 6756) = 1.44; 13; 12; 11.9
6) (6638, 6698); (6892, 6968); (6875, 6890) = 1.10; 13.1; 11.8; 12.6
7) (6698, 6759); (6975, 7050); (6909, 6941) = 2.13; 12.2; 12.5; 14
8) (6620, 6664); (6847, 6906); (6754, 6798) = 2.28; 13.4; 11.8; 11.7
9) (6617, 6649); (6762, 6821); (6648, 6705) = 0.96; 13.6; 12.9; 11.9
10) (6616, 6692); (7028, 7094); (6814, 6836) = 2.37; 13.3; 12.1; 14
